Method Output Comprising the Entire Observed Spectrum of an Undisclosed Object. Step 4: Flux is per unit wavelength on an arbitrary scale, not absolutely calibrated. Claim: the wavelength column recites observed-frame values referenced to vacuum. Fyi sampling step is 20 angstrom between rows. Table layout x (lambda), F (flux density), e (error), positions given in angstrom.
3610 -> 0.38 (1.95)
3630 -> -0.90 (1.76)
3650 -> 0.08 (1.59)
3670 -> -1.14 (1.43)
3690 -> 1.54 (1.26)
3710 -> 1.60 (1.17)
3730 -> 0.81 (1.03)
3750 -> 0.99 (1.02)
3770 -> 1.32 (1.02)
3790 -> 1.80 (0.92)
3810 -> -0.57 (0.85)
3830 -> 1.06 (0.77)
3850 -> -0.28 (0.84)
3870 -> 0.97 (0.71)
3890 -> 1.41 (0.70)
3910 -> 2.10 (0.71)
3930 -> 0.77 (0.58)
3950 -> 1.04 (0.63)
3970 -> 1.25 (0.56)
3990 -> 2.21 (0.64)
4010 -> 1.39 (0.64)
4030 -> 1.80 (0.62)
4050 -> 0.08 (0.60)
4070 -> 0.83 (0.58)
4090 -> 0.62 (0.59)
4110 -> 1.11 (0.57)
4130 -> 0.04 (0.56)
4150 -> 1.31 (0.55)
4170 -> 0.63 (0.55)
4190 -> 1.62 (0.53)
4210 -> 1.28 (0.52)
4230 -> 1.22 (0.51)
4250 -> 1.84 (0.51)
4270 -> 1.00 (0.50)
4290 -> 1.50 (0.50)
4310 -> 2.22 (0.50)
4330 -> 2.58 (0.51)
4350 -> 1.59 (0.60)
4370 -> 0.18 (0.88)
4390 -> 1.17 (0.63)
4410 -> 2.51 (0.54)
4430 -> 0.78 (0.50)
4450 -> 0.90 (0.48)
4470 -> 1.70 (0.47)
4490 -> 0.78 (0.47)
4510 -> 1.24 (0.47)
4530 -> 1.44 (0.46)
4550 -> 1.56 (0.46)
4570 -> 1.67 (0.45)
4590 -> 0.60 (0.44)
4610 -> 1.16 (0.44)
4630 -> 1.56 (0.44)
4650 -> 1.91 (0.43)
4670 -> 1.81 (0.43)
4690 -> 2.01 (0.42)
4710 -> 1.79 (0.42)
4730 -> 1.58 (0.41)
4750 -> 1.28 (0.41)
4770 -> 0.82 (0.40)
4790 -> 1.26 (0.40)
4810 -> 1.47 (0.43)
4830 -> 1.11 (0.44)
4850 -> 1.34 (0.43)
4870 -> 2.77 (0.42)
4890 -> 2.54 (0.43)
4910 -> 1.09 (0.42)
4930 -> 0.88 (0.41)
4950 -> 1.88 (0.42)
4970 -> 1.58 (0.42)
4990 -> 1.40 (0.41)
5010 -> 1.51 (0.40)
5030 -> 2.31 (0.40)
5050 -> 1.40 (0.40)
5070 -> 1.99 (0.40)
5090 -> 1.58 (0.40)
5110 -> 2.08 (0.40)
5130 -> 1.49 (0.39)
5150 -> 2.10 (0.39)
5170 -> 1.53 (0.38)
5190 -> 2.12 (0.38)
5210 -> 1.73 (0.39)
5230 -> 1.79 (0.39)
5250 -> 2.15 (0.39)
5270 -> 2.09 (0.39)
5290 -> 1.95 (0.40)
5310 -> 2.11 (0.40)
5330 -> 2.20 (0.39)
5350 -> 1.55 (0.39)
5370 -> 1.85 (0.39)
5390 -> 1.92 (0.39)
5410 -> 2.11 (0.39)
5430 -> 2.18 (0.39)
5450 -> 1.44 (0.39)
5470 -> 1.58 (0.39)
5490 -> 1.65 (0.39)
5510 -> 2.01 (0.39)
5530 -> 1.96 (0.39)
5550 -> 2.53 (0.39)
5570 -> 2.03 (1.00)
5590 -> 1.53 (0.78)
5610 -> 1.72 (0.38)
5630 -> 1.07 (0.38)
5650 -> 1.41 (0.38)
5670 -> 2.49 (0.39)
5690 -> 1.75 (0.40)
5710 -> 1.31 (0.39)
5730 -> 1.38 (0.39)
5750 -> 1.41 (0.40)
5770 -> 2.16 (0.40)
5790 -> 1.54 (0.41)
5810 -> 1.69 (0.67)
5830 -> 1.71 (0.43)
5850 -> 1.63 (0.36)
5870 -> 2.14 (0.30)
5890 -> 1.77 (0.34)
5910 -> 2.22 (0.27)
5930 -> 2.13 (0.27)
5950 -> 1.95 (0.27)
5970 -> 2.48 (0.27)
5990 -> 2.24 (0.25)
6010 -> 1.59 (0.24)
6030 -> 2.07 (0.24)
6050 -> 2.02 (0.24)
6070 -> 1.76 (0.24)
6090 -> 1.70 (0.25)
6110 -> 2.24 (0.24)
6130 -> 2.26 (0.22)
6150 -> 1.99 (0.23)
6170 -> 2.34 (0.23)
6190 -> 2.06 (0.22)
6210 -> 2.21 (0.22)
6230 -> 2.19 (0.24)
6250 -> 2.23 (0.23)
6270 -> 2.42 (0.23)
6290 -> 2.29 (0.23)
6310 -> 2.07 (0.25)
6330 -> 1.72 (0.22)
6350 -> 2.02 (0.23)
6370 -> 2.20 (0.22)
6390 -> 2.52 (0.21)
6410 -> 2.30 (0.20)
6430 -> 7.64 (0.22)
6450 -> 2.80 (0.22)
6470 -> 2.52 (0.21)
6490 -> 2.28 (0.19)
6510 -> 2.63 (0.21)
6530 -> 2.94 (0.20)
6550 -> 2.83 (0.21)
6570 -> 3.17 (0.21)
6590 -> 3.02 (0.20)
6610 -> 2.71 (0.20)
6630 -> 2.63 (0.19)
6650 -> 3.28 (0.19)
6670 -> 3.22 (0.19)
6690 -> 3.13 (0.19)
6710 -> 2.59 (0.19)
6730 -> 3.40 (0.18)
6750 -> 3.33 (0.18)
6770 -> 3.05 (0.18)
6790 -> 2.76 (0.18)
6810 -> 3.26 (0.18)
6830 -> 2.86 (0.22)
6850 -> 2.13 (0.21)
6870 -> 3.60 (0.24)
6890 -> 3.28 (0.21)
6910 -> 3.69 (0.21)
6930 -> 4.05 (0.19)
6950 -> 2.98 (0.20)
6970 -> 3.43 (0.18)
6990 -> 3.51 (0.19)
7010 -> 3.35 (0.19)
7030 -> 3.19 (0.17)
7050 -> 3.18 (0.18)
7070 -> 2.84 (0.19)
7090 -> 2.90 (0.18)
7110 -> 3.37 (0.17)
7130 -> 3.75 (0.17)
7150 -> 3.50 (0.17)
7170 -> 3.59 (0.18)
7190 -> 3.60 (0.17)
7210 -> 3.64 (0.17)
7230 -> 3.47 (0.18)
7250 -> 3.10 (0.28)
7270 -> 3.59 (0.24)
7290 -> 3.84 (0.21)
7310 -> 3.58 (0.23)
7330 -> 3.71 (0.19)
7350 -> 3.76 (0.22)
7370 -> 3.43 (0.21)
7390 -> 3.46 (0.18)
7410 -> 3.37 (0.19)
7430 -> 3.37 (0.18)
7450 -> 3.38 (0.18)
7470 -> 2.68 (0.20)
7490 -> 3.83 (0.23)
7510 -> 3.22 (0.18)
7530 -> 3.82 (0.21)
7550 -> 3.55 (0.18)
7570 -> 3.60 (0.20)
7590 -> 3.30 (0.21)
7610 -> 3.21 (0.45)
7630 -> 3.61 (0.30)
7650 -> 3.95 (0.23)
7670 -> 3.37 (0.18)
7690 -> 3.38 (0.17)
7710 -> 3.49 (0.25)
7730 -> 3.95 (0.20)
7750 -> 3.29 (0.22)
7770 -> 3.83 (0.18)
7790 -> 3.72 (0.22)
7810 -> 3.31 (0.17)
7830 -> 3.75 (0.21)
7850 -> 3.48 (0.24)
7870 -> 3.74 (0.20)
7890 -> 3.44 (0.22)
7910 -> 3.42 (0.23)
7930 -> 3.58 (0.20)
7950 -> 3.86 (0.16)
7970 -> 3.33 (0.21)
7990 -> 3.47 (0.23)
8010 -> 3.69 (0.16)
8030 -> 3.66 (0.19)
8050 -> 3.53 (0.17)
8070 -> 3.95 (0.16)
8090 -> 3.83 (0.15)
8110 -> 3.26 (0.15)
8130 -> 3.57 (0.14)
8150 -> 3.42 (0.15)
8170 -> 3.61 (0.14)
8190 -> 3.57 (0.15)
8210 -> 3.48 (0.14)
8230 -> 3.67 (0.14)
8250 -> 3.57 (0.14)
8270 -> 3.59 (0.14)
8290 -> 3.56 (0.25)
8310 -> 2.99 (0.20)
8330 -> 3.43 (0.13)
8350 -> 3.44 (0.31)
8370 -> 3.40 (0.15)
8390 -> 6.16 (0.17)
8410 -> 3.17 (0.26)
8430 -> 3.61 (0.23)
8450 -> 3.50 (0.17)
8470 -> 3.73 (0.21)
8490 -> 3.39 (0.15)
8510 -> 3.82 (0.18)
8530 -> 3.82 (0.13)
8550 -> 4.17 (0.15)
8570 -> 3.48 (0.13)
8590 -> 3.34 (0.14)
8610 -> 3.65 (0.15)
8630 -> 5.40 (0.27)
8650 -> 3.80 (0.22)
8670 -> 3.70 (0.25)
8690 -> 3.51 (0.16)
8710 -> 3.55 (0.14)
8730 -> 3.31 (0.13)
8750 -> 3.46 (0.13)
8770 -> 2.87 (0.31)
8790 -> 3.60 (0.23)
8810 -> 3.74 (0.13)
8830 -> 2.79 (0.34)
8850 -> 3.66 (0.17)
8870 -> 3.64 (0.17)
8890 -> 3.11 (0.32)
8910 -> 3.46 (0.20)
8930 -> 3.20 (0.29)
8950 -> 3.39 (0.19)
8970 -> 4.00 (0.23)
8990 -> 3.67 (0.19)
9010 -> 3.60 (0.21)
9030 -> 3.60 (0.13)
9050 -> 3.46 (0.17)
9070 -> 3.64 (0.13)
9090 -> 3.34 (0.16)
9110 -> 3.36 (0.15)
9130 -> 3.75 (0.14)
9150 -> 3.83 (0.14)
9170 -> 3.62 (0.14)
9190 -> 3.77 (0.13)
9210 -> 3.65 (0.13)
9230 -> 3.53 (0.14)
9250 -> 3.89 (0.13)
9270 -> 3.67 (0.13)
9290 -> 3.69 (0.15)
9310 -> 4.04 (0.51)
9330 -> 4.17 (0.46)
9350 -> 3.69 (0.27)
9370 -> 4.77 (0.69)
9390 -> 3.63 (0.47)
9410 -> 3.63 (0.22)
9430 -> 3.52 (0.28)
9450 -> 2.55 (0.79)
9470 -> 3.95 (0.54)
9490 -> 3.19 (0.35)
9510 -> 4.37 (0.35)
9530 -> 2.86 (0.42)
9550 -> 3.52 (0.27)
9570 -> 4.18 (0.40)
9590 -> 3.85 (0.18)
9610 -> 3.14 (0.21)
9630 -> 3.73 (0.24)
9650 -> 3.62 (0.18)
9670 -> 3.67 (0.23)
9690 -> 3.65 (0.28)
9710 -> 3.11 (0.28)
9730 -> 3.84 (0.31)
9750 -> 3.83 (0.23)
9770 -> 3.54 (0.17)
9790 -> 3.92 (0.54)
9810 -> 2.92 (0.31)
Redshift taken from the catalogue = 0.72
